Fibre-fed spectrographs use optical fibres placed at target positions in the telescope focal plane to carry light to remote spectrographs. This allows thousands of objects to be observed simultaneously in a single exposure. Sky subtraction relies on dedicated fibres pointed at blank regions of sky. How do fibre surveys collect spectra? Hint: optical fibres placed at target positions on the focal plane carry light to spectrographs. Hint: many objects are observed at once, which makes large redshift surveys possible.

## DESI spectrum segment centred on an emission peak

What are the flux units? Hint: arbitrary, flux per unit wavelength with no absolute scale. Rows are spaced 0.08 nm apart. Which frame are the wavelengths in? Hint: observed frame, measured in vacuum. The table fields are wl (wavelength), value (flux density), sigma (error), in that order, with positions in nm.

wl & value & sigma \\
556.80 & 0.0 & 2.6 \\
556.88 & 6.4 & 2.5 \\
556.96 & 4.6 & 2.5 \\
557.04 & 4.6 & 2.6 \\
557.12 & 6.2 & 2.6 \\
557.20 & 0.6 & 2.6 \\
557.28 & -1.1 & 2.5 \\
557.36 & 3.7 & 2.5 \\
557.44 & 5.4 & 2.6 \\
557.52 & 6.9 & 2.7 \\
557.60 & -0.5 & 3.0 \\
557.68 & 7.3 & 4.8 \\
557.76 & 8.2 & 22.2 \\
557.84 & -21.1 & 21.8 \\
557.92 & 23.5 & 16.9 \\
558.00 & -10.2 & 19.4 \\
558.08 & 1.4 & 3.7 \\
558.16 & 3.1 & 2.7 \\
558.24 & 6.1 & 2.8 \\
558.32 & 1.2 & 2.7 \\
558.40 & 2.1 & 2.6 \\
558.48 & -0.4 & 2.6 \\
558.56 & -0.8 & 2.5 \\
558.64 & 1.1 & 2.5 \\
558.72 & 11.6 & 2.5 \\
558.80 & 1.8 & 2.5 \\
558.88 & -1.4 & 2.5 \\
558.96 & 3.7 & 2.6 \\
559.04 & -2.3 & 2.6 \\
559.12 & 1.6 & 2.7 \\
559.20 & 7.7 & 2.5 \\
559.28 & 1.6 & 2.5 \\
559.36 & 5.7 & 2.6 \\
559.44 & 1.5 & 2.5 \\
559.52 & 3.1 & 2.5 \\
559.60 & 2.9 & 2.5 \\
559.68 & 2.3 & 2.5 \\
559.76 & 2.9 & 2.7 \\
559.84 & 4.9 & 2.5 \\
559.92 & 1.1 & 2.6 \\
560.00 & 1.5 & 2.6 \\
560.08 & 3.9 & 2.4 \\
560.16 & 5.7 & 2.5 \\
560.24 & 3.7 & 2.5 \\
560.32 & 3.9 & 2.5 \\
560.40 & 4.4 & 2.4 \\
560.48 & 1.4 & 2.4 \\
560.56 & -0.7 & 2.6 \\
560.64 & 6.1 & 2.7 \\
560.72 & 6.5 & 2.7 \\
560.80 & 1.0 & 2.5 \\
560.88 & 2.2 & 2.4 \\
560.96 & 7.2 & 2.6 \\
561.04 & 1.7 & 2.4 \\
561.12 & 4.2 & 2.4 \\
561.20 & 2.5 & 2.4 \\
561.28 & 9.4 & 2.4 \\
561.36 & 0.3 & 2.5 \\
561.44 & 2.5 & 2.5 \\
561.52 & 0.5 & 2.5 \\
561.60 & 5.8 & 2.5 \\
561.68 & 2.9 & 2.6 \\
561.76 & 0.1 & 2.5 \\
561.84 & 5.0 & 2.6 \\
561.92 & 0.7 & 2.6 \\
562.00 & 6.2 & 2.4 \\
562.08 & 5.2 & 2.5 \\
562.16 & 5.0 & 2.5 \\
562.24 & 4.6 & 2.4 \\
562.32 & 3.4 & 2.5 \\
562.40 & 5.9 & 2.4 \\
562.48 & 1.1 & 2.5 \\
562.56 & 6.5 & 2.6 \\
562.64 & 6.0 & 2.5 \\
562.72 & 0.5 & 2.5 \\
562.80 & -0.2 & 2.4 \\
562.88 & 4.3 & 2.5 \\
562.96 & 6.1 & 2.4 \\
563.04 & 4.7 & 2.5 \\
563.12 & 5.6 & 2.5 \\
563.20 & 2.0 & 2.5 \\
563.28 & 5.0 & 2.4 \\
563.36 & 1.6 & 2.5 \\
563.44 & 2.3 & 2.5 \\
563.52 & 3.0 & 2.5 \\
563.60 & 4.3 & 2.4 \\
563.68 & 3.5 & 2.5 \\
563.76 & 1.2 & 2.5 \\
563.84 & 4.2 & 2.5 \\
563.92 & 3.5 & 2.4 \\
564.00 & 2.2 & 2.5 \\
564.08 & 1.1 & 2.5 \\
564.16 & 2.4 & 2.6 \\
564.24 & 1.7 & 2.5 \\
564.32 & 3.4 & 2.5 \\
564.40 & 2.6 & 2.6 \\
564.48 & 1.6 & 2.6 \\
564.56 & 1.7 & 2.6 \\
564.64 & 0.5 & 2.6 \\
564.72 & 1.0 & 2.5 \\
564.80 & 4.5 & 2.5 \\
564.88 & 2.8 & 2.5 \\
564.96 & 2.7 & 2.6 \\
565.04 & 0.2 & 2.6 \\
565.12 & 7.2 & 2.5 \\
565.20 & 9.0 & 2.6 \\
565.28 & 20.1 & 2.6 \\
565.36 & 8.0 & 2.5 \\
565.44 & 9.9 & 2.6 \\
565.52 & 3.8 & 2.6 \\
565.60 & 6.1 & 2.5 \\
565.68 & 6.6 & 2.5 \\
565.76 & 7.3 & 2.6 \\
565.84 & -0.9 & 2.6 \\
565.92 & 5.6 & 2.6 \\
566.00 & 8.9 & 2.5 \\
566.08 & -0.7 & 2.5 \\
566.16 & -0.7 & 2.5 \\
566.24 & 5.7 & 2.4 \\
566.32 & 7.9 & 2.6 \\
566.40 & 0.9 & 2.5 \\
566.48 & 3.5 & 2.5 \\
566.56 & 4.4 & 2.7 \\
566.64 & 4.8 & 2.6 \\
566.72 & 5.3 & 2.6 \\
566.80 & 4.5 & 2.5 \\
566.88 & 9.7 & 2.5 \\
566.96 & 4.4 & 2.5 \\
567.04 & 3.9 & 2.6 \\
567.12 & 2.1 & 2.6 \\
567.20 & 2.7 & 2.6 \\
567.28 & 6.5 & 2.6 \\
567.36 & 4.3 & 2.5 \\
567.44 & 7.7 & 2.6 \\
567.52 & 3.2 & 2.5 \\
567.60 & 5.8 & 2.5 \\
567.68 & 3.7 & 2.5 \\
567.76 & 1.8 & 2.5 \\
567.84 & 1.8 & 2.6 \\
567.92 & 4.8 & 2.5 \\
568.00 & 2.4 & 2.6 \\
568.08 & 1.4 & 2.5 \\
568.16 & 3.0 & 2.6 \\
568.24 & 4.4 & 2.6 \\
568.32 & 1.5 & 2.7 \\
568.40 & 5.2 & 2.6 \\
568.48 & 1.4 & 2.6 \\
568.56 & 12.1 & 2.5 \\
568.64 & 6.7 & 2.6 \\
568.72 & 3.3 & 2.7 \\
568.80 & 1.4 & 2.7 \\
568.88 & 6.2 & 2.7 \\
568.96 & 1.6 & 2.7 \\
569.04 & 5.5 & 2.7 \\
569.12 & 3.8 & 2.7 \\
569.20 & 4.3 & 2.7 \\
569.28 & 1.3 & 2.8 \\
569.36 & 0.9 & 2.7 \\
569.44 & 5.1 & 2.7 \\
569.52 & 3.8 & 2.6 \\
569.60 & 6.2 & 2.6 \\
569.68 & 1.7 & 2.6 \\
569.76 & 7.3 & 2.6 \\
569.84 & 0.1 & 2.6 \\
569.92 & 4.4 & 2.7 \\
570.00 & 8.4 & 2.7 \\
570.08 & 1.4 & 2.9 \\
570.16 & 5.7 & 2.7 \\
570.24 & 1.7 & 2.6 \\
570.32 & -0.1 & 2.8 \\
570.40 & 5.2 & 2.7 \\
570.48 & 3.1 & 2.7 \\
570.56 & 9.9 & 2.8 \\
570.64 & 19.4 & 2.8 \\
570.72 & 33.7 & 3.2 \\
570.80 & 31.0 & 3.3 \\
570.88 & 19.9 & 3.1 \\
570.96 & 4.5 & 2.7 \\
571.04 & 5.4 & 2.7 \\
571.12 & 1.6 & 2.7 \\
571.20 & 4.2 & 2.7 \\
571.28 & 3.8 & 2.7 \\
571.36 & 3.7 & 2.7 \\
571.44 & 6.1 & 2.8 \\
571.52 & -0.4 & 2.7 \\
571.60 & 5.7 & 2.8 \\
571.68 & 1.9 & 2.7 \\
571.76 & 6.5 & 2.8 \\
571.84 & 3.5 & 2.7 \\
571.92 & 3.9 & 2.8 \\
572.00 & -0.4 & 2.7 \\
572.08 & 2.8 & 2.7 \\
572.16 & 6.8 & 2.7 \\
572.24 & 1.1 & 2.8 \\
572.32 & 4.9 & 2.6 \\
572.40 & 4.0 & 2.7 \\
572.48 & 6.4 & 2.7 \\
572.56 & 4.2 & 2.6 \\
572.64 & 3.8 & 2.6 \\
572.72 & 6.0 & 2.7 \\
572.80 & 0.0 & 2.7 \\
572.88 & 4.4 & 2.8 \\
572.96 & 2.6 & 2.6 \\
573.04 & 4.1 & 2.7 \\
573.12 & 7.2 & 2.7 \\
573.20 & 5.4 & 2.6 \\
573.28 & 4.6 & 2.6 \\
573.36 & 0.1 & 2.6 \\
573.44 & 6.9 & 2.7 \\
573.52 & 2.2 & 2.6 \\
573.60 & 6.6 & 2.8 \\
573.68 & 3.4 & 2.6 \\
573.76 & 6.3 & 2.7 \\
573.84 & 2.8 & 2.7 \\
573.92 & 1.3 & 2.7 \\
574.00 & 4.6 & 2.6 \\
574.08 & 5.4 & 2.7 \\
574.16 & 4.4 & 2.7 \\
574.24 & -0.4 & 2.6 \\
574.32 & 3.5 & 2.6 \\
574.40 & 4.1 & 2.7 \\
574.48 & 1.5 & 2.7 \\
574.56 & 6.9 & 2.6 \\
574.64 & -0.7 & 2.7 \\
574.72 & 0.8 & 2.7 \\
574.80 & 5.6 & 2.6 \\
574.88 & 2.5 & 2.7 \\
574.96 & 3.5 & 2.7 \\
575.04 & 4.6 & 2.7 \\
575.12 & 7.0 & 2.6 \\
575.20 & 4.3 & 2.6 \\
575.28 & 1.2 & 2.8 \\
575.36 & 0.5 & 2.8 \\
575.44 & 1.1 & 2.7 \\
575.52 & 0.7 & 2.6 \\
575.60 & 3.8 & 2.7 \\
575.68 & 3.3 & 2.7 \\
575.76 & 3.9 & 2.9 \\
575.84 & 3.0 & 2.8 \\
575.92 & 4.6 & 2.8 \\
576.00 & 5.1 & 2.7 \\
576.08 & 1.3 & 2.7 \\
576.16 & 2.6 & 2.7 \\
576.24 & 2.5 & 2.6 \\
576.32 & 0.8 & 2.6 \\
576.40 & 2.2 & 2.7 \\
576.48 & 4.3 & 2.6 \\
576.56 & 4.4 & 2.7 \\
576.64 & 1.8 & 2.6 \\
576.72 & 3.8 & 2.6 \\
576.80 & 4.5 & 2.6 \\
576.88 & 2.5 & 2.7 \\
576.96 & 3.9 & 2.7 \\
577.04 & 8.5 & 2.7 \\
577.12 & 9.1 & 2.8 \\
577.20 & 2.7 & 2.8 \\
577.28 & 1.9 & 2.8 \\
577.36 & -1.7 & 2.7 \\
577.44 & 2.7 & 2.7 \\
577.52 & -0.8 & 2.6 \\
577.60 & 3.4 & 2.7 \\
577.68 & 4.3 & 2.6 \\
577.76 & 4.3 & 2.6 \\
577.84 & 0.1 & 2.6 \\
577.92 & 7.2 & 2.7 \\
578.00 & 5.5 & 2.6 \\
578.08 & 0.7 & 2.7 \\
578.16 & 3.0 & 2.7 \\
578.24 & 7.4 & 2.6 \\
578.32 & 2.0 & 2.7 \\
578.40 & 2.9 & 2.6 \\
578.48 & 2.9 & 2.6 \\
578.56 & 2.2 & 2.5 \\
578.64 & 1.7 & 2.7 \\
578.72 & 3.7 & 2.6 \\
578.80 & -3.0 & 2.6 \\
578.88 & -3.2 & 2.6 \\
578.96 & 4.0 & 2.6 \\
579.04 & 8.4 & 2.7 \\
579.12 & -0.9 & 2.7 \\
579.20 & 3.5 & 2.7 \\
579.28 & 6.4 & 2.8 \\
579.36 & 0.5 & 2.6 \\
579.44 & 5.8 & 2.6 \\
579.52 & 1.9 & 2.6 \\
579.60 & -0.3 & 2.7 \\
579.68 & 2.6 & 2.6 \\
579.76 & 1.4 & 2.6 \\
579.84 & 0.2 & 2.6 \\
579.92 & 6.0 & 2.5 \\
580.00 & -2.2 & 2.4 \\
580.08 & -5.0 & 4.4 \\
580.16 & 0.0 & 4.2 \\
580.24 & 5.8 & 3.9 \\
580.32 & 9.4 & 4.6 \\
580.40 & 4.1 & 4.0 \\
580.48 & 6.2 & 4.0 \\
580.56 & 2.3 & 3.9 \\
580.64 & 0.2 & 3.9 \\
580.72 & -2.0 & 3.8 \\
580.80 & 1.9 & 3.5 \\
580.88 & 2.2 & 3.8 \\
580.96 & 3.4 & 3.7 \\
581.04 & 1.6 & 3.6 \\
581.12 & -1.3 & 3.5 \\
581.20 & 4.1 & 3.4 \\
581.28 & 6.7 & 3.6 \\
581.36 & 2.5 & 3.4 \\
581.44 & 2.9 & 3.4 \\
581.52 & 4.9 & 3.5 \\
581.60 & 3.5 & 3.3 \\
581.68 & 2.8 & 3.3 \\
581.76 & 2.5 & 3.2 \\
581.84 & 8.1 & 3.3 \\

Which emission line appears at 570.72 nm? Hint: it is [O III]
